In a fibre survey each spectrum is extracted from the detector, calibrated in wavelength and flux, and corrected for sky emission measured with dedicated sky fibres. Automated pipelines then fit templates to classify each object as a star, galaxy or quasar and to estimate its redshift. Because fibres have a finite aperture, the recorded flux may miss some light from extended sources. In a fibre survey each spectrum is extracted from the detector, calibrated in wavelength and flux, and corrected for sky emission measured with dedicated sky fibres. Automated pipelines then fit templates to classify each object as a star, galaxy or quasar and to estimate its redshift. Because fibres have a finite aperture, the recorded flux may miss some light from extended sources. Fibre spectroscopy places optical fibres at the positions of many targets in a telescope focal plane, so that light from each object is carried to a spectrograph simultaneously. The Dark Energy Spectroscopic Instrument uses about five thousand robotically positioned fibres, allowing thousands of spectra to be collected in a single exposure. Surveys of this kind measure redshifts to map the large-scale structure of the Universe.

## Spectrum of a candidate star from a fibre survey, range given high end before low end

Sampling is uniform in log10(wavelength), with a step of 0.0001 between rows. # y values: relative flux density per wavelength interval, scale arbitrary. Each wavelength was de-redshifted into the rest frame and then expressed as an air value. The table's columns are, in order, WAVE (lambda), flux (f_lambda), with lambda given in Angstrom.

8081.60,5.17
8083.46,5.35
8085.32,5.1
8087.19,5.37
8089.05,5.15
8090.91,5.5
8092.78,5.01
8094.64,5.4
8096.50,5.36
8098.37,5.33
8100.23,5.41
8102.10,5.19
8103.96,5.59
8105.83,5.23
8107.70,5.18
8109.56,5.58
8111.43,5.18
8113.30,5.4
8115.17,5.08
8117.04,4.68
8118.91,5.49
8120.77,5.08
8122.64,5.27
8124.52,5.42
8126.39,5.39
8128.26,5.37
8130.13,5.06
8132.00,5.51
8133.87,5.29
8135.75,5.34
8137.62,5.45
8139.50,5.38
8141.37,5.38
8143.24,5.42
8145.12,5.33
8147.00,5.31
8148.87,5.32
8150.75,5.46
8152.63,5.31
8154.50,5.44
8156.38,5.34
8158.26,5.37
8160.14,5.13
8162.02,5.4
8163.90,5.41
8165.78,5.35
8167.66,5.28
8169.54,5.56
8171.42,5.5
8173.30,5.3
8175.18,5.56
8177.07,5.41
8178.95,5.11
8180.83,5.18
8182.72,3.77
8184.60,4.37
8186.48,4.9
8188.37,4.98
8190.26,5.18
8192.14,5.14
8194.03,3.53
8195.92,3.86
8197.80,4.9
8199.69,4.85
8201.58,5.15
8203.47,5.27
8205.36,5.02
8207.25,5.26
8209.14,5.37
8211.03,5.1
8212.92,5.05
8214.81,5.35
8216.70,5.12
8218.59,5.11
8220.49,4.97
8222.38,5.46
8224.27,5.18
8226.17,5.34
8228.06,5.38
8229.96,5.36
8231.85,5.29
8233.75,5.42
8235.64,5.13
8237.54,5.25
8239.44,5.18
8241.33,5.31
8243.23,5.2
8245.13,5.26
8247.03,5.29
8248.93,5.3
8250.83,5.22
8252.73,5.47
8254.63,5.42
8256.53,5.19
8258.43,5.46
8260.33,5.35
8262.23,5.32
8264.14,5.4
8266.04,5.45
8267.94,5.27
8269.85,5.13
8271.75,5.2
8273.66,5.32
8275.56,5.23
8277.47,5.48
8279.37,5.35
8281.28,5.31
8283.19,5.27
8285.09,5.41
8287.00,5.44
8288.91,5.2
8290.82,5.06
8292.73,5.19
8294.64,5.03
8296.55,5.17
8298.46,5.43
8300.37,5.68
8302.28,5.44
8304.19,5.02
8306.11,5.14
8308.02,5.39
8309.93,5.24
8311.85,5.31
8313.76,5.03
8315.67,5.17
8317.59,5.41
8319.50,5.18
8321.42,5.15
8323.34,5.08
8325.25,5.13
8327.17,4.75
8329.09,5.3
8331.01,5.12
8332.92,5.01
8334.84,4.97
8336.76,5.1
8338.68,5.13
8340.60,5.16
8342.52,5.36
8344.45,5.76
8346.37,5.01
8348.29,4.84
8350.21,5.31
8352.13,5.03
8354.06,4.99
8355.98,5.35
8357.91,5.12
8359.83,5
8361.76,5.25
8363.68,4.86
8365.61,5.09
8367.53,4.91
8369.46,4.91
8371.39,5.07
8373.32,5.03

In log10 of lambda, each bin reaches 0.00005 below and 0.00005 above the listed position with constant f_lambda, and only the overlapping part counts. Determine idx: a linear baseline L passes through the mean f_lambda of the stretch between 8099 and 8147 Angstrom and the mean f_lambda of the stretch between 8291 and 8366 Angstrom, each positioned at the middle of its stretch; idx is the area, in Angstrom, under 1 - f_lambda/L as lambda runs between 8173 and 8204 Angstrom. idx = 2.5 Angstrom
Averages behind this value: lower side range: 5.31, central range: 4.84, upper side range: 5.17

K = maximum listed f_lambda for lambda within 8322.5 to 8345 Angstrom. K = 5.76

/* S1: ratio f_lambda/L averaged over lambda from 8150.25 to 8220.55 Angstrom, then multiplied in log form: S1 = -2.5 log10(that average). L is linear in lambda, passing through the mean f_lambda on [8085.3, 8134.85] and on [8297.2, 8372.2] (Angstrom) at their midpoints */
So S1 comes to 0.03 mag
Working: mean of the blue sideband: 5.28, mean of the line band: 5.09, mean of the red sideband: 5.16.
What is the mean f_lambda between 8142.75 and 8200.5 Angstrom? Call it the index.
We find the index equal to 5.09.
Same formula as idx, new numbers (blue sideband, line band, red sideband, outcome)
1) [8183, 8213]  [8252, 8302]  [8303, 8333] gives -2.65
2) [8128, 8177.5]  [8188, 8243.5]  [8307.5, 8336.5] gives 2.04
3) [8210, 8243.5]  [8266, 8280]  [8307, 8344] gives -0.24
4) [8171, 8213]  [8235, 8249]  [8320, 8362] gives -0.66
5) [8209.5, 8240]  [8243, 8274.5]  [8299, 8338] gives -0.58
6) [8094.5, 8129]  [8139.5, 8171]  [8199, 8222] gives -0.83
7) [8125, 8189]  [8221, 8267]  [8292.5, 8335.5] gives -0.83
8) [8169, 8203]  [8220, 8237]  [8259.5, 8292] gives -0.66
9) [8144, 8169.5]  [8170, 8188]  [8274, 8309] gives 1.06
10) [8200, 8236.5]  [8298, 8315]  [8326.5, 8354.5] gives -0.45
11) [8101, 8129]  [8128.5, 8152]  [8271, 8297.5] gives -0.36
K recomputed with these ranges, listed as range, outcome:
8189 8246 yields 5.46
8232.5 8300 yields 5.48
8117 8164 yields 5.51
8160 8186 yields 5.56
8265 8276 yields 5.45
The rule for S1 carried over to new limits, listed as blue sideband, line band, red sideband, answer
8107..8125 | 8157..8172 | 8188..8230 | -0.05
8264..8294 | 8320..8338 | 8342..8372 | 0.02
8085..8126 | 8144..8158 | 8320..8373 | -0.02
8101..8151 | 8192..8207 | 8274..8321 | 0.13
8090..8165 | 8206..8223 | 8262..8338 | 0.02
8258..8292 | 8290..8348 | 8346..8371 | 0.00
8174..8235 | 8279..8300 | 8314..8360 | -0.03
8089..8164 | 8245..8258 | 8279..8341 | -0.02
